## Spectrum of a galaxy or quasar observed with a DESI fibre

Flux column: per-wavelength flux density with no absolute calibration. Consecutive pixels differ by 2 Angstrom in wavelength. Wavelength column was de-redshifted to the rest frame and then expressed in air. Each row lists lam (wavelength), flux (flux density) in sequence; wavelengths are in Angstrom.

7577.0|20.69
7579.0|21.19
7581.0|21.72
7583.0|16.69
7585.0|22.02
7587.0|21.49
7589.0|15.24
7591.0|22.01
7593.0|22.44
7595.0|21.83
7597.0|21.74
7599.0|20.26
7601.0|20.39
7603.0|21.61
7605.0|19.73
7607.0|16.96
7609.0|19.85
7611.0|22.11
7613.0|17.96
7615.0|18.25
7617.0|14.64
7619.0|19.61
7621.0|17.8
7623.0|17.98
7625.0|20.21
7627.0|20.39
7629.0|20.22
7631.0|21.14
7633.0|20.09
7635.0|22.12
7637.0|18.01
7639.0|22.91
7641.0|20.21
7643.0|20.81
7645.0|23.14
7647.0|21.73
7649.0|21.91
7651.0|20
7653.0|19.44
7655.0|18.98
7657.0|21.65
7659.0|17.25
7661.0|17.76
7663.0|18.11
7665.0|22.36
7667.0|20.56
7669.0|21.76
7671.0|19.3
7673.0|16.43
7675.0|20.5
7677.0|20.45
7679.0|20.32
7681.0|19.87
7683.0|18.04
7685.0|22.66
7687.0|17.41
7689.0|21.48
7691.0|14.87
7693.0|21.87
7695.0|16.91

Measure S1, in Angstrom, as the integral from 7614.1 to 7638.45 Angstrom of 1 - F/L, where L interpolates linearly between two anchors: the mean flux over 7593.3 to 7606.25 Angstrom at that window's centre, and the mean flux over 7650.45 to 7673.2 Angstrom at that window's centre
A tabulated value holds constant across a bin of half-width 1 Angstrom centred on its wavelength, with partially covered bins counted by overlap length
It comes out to 1.3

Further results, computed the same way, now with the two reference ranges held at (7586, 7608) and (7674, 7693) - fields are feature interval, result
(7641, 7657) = -0.8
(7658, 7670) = 0.1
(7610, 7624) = 1.3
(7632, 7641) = -0.3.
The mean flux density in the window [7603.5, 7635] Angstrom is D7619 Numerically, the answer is 19.3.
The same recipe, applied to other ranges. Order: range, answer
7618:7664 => 20.1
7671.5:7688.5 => 19.5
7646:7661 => 20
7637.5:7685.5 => 20.2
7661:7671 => 20.3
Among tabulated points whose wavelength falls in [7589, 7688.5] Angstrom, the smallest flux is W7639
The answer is 14.64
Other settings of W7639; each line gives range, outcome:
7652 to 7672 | 17.25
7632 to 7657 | 18.01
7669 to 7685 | 16.43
